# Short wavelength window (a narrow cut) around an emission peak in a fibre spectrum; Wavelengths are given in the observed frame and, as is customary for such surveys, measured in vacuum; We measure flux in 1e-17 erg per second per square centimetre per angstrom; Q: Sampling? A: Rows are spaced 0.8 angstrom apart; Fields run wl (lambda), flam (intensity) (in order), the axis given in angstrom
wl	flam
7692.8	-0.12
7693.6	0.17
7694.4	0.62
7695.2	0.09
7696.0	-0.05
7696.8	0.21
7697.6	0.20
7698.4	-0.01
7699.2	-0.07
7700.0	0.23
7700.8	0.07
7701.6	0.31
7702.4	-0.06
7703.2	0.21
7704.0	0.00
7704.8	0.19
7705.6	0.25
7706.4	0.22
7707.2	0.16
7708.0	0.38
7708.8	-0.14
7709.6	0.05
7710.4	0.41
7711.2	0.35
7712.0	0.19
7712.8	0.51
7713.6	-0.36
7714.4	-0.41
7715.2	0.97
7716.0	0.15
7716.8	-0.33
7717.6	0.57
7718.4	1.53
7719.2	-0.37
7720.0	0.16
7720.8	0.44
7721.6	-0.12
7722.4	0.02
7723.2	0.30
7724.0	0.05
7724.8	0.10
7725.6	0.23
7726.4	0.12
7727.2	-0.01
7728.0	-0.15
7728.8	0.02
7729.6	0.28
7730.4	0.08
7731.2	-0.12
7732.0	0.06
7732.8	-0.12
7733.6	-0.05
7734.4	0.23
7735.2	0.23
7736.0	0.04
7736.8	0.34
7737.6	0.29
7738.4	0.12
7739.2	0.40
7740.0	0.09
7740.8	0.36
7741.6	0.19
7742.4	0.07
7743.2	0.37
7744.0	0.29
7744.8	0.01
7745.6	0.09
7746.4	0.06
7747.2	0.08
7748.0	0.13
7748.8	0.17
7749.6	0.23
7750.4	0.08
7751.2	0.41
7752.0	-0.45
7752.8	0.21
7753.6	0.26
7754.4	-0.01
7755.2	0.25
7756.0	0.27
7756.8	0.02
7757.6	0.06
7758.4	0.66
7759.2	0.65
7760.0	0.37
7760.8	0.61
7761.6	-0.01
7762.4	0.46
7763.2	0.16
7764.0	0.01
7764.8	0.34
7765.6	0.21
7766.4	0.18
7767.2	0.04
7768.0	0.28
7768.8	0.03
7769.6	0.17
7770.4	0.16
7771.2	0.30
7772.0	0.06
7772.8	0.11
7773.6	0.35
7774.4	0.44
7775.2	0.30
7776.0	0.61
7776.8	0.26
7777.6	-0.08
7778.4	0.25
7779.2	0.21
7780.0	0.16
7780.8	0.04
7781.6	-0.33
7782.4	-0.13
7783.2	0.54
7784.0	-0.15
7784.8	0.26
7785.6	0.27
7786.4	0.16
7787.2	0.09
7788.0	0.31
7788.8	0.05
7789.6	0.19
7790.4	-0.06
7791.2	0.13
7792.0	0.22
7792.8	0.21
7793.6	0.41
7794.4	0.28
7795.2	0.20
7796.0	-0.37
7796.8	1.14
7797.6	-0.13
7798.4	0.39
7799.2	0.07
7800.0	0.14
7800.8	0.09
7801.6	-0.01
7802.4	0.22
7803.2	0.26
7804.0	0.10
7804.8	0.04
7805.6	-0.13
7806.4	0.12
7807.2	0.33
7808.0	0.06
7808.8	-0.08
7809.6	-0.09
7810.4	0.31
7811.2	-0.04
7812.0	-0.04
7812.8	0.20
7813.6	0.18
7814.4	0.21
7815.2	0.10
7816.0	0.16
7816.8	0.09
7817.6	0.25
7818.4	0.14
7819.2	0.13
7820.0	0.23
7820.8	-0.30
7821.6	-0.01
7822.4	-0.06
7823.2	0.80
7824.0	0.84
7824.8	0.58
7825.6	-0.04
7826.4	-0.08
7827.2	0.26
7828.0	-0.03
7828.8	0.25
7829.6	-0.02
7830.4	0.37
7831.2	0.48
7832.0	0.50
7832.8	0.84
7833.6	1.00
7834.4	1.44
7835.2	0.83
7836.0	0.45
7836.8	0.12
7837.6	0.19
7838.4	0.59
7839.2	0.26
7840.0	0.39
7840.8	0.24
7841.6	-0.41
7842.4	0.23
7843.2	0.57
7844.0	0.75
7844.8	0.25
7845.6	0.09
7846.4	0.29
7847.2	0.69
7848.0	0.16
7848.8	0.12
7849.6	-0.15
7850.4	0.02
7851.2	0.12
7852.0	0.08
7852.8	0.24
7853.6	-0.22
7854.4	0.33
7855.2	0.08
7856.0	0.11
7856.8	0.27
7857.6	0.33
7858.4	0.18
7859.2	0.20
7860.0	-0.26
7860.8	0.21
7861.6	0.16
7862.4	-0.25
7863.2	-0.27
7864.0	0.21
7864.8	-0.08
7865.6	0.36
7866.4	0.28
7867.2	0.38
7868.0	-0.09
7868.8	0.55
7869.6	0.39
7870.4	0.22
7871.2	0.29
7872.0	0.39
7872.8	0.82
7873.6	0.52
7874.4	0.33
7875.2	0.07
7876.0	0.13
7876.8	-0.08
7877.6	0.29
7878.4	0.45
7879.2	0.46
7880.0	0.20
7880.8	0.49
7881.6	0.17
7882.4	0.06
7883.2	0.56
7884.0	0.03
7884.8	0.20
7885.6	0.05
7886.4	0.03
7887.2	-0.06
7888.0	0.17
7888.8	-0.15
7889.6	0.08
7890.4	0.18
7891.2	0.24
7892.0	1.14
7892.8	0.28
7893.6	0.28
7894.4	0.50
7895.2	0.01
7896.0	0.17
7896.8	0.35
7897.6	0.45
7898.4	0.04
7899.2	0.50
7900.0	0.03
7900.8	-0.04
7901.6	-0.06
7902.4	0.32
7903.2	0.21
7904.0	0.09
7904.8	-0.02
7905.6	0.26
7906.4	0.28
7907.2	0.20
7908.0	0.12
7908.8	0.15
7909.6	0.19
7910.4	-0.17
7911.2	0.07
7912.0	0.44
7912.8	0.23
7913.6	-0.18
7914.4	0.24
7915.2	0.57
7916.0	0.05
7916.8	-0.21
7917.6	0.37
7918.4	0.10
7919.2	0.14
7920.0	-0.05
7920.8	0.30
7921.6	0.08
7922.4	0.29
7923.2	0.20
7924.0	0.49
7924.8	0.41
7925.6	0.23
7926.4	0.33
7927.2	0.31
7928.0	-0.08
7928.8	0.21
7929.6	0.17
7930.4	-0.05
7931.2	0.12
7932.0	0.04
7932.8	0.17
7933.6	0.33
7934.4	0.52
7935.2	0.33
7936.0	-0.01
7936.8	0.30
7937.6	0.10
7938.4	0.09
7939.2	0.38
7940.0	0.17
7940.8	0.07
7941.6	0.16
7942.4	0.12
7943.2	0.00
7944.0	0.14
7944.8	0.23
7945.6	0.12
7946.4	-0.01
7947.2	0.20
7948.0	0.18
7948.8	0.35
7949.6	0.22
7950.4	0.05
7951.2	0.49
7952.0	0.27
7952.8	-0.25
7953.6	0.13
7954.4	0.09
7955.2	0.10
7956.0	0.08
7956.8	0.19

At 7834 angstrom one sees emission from [O III] 5007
